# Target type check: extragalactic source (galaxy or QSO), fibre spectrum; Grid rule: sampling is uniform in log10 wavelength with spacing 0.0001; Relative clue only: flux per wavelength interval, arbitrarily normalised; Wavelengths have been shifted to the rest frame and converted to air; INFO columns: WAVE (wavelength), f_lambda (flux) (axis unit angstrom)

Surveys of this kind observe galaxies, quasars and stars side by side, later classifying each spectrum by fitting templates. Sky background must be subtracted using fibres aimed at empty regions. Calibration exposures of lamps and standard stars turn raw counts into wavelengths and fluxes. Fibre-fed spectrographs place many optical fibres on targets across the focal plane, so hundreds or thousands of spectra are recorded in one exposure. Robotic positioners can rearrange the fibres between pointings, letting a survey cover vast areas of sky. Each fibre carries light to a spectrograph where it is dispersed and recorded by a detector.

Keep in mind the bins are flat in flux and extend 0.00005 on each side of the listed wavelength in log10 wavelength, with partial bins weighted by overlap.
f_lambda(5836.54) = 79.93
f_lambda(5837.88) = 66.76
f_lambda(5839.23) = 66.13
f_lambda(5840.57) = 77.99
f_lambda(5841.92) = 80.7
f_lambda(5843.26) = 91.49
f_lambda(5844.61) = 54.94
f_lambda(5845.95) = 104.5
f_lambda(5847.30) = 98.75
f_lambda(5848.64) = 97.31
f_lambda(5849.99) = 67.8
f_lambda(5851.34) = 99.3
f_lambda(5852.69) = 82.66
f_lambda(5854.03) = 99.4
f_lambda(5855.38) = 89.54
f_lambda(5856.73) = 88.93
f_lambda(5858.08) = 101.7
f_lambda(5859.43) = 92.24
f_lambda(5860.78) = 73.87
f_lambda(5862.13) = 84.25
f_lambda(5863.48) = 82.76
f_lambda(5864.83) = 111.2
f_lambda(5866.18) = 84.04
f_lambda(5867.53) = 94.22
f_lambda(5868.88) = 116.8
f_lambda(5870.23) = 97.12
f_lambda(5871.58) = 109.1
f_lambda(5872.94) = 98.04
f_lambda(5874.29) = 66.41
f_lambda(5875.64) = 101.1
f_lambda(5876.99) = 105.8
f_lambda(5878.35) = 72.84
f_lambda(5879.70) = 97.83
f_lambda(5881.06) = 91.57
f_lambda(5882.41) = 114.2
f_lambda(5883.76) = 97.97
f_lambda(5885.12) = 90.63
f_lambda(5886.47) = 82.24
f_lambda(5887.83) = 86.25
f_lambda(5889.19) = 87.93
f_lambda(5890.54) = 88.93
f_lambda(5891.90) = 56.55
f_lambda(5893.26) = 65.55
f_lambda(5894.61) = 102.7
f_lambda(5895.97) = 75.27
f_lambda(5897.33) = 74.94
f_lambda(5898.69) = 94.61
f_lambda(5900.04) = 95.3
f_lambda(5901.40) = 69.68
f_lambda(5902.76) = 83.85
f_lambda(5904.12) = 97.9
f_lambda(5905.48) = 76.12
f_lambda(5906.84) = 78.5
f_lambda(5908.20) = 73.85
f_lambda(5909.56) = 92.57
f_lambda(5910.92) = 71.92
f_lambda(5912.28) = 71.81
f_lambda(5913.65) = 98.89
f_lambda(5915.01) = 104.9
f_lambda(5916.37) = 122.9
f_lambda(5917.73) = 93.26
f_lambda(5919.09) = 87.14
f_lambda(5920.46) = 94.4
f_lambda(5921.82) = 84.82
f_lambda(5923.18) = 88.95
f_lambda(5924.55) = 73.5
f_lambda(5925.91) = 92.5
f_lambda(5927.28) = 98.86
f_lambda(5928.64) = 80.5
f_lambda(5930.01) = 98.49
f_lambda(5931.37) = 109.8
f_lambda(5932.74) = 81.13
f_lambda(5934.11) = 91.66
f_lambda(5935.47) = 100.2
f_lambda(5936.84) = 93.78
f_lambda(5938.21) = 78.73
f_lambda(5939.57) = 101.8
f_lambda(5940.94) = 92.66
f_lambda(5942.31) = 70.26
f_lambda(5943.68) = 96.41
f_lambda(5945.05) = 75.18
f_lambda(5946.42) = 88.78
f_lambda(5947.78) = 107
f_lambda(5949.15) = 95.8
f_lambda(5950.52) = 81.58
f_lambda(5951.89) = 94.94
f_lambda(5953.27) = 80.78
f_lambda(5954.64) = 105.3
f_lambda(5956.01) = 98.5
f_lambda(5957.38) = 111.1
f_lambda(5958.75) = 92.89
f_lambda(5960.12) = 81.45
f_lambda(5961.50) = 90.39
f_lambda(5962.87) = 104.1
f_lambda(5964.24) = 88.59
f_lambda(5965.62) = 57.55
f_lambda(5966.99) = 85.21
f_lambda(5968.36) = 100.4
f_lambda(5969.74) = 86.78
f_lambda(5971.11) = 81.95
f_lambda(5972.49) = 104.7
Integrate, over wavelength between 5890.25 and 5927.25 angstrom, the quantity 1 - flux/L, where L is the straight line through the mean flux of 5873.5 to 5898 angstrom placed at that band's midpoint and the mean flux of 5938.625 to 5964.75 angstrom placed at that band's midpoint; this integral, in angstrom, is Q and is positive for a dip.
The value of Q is 1.21 angstrom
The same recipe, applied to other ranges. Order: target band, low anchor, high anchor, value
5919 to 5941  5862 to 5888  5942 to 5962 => 0.3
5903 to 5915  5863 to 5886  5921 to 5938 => 1.1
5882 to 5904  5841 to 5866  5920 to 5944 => 1.0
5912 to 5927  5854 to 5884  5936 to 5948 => -0.4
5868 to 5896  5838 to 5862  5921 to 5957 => -1.1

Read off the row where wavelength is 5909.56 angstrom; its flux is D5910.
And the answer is 92.57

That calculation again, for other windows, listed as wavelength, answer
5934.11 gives 91.66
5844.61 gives 54.94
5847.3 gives 98.75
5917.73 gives 93.26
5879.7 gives 97.83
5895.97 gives 75.27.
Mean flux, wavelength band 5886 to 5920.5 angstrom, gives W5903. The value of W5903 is 85.5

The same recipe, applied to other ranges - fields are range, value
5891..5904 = 80.8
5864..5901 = 90.9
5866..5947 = 89.4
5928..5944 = 91.2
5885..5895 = 81.6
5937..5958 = 91.9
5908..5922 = 91.4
